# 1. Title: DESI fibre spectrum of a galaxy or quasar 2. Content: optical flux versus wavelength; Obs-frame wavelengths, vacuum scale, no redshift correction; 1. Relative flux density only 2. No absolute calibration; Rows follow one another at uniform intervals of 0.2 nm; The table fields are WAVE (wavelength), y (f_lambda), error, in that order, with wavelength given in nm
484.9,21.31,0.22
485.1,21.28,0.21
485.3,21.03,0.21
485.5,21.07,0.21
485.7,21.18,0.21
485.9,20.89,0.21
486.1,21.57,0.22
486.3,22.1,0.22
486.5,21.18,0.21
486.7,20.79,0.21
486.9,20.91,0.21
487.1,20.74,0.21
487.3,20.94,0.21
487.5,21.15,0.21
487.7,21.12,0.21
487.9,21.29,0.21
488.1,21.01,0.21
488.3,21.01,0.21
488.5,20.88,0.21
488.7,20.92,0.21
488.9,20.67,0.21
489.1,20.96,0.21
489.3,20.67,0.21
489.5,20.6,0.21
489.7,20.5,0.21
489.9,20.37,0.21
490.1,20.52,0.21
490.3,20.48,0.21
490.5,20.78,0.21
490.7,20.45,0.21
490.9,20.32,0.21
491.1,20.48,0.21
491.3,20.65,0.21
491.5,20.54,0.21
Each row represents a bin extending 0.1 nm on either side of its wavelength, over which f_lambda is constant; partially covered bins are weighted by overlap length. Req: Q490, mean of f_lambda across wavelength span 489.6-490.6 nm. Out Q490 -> 20.5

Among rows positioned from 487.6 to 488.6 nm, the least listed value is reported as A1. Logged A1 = 20.88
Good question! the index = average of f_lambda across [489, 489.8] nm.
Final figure 20.7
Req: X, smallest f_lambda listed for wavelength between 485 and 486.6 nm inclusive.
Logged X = 20.89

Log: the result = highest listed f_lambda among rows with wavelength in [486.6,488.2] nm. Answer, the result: 21.29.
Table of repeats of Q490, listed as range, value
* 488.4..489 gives 20.8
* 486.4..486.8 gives 21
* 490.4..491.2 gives 20.5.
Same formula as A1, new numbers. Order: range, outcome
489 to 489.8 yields 20.5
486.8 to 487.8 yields 20.74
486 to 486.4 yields 21.57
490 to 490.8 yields 20.45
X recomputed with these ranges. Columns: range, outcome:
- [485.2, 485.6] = 21.03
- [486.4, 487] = 20.79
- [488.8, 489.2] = 20.67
